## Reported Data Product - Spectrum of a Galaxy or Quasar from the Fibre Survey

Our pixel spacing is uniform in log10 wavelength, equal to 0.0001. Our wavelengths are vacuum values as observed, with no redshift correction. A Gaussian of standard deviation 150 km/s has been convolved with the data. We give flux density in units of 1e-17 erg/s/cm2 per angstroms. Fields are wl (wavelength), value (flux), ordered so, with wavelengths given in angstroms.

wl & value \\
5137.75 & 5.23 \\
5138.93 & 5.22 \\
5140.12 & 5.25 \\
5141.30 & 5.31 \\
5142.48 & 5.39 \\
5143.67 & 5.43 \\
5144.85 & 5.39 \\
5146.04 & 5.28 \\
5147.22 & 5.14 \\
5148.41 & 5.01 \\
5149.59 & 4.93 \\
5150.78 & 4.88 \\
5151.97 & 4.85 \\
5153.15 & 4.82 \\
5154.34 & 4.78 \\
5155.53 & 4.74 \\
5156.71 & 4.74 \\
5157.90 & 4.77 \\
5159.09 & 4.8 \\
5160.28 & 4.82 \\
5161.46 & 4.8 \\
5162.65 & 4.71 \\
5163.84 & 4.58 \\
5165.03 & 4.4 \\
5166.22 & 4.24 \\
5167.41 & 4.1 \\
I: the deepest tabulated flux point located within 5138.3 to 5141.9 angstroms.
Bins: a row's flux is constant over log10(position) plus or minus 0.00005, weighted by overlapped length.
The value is 5.22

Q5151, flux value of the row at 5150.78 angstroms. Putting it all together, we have 4.88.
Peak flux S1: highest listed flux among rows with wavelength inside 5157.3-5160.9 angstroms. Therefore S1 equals 4.82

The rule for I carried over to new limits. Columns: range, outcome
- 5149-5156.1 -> 4.74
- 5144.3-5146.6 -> 5.28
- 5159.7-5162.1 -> 4.8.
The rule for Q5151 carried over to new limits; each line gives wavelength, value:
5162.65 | 4.71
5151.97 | 4.85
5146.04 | 5.28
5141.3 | 5.31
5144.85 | 5.39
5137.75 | 5.23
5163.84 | 4.58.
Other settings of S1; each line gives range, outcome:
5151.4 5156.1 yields 4.85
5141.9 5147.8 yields 5.43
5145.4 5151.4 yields 5.28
